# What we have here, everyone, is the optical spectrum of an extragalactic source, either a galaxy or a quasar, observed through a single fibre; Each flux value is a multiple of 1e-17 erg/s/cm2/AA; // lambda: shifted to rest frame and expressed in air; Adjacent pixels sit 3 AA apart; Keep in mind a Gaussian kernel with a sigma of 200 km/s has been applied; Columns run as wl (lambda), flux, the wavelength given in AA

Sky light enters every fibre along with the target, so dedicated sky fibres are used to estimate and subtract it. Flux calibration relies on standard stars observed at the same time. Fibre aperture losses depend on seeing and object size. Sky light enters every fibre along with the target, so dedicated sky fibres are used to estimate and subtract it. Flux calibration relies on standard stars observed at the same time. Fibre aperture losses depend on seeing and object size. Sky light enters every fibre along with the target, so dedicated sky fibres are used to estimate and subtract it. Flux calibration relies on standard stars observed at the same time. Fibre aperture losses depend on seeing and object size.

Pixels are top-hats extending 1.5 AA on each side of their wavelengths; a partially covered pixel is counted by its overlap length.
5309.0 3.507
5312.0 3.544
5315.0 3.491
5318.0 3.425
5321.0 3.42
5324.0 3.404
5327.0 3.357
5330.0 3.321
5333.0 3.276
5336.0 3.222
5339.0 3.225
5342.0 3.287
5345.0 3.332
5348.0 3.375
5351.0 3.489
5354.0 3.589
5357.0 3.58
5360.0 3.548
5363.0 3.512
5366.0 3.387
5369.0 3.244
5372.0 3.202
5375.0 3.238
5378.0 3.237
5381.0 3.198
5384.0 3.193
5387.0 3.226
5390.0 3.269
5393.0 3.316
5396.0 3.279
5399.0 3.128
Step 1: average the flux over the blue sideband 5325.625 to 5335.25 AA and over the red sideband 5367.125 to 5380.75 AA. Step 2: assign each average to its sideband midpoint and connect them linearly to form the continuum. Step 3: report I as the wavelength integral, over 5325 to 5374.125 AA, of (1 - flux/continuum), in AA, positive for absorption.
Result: -1.4 AA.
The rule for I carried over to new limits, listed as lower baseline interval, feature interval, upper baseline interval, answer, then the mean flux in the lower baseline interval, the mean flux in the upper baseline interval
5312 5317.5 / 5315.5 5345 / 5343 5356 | 1.2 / 3.49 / 3.45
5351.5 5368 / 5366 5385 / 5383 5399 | 0.8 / 3.51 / 3.25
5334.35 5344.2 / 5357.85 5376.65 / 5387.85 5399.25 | -0.6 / 3.25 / 3.26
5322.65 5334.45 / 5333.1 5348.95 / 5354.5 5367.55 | 0.6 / 3.34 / 3.51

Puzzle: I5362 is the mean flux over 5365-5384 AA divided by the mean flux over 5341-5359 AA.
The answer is 0.9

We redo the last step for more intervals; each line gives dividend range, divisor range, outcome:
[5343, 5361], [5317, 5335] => 1.03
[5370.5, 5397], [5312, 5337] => 0.96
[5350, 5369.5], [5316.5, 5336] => 1.04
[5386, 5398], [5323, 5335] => 0.98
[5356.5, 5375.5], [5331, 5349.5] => 1.03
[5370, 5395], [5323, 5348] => 0.98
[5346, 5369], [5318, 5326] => 1.02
